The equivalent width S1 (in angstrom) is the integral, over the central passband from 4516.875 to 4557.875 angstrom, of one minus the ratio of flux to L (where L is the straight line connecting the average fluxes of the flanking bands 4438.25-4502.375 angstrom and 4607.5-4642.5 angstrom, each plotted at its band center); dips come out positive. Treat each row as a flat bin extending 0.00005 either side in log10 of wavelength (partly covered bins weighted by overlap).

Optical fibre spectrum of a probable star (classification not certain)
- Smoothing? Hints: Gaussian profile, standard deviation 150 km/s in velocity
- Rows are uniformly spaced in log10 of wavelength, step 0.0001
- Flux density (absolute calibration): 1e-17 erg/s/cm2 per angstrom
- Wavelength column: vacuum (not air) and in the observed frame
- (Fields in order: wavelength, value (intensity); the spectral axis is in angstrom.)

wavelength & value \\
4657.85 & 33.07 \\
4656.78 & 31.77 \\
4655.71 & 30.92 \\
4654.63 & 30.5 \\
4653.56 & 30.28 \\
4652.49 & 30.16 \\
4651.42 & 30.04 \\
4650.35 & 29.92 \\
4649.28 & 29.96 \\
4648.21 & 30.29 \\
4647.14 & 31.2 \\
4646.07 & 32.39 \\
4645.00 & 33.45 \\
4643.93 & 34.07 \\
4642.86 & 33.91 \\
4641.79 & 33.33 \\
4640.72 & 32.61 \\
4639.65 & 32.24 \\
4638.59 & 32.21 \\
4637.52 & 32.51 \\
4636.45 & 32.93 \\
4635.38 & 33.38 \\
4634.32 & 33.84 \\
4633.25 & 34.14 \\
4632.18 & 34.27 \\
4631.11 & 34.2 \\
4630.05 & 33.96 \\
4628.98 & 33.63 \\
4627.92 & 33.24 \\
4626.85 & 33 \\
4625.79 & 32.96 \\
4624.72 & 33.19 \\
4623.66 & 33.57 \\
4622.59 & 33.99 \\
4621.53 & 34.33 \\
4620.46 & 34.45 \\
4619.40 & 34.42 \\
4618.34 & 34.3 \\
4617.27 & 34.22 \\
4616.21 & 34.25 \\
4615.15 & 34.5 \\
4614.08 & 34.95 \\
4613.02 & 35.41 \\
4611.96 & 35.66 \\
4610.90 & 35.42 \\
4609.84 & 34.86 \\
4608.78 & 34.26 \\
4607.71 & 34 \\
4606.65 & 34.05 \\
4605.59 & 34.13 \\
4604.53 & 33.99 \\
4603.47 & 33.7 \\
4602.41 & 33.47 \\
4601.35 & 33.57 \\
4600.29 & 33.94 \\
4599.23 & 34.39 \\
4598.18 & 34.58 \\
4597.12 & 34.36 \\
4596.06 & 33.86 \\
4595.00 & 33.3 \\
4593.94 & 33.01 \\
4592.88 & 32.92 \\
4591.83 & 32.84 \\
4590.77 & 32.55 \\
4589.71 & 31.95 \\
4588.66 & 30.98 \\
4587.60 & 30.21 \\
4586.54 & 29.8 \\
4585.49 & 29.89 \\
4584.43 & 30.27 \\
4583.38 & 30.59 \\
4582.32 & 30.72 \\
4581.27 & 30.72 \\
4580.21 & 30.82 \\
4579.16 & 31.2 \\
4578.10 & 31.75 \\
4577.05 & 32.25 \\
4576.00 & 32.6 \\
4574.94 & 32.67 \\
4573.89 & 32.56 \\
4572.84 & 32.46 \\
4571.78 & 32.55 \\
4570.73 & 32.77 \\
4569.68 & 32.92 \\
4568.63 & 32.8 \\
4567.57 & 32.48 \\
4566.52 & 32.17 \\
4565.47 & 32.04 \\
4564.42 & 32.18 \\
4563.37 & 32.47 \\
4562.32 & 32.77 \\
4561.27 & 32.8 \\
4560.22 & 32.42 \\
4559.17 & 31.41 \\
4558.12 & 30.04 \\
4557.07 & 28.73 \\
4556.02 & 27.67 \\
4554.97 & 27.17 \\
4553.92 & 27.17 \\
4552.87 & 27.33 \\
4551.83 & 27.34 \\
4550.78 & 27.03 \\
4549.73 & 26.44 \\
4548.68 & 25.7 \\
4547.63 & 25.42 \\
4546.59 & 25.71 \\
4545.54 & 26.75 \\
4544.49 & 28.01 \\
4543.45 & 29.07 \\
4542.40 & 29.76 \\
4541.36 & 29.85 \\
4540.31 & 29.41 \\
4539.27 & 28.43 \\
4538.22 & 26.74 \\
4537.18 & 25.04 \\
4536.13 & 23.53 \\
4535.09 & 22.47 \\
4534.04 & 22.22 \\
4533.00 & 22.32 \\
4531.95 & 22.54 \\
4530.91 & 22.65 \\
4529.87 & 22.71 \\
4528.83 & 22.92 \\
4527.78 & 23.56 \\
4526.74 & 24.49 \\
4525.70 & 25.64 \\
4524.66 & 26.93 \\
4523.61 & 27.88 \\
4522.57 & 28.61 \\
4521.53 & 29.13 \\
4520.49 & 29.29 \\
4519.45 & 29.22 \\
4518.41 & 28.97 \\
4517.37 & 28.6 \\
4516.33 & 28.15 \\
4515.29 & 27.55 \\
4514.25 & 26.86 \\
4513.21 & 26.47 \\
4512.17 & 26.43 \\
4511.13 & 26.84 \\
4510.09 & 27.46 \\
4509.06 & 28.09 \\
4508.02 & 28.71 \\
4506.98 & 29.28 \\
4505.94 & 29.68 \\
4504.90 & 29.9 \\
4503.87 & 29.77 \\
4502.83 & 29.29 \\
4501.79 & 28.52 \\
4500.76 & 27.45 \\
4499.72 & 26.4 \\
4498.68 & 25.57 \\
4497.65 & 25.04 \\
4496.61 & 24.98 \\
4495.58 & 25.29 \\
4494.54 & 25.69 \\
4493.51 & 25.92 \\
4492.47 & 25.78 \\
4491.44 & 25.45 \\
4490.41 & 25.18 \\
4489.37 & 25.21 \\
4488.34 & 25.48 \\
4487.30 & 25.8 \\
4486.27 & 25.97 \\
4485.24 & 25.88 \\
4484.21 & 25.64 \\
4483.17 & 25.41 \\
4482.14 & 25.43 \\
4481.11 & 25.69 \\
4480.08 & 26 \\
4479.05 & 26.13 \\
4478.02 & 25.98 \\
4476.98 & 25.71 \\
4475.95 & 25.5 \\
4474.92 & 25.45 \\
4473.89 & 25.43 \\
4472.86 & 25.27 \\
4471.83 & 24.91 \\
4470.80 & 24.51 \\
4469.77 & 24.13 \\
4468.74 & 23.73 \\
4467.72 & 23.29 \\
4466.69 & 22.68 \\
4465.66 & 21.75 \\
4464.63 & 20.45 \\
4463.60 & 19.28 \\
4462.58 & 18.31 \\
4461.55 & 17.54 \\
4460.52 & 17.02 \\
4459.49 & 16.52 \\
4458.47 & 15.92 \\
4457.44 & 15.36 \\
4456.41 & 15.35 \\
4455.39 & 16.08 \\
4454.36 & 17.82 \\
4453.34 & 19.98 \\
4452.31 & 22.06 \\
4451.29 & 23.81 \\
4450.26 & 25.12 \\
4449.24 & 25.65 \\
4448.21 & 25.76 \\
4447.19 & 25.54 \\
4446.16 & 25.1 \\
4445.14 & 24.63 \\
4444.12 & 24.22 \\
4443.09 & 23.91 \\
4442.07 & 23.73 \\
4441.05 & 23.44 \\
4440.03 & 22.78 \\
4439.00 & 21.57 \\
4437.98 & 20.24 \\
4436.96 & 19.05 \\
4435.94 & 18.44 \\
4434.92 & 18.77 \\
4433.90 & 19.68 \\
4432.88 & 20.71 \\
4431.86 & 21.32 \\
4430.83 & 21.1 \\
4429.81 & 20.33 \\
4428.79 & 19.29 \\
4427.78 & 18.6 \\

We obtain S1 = 2.21 angstrom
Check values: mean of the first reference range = 23.5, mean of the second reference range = 33.9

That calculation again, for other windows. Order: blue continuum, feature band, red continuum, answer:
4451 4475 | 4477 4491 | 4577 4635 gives -2.02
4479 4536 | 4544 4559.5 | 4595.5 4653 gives 0.87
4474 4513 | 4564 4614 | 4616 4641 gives -2.00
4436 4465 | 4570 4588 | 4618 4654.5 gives -1.43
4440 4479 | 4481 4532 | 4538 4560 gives -2.89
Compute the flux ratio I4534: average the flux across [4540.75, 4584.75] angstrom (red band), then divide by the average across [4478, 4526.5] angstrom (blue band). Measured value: 1.12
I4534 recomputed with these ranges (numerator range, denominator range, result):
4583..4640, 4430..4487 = 1.49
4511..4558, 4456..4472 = 1.33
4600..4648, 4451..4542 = 1.36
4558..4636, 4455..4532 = 1.32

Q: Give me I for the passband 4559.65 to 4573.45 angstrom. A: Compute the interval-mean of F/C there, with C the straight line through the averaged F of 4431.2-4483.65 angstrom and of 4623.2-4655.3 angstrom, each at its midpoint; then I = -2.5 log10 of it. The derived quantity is -0.148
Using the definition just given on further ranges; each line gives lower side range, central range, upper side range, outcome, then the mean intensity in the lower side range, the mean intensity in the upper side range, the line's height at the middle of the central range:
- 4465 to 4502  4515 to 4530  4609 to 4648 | 0.02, 25.3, 33.7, 27.6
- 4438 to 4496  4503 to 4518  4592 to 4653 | -0.08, 23.2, 33.5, 26.1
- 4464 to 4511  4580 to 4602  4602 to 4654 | -0.03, 25.9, 33.3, 31.4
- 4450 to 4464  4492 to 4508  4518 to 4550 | -0.20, 18.5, 26.2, 22.8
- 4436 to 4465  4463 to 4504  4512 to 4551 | -0.09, 20.9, 26.4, 23.1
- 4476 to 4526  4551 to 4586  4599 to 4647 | -0.01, 27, 33.8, 30.8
